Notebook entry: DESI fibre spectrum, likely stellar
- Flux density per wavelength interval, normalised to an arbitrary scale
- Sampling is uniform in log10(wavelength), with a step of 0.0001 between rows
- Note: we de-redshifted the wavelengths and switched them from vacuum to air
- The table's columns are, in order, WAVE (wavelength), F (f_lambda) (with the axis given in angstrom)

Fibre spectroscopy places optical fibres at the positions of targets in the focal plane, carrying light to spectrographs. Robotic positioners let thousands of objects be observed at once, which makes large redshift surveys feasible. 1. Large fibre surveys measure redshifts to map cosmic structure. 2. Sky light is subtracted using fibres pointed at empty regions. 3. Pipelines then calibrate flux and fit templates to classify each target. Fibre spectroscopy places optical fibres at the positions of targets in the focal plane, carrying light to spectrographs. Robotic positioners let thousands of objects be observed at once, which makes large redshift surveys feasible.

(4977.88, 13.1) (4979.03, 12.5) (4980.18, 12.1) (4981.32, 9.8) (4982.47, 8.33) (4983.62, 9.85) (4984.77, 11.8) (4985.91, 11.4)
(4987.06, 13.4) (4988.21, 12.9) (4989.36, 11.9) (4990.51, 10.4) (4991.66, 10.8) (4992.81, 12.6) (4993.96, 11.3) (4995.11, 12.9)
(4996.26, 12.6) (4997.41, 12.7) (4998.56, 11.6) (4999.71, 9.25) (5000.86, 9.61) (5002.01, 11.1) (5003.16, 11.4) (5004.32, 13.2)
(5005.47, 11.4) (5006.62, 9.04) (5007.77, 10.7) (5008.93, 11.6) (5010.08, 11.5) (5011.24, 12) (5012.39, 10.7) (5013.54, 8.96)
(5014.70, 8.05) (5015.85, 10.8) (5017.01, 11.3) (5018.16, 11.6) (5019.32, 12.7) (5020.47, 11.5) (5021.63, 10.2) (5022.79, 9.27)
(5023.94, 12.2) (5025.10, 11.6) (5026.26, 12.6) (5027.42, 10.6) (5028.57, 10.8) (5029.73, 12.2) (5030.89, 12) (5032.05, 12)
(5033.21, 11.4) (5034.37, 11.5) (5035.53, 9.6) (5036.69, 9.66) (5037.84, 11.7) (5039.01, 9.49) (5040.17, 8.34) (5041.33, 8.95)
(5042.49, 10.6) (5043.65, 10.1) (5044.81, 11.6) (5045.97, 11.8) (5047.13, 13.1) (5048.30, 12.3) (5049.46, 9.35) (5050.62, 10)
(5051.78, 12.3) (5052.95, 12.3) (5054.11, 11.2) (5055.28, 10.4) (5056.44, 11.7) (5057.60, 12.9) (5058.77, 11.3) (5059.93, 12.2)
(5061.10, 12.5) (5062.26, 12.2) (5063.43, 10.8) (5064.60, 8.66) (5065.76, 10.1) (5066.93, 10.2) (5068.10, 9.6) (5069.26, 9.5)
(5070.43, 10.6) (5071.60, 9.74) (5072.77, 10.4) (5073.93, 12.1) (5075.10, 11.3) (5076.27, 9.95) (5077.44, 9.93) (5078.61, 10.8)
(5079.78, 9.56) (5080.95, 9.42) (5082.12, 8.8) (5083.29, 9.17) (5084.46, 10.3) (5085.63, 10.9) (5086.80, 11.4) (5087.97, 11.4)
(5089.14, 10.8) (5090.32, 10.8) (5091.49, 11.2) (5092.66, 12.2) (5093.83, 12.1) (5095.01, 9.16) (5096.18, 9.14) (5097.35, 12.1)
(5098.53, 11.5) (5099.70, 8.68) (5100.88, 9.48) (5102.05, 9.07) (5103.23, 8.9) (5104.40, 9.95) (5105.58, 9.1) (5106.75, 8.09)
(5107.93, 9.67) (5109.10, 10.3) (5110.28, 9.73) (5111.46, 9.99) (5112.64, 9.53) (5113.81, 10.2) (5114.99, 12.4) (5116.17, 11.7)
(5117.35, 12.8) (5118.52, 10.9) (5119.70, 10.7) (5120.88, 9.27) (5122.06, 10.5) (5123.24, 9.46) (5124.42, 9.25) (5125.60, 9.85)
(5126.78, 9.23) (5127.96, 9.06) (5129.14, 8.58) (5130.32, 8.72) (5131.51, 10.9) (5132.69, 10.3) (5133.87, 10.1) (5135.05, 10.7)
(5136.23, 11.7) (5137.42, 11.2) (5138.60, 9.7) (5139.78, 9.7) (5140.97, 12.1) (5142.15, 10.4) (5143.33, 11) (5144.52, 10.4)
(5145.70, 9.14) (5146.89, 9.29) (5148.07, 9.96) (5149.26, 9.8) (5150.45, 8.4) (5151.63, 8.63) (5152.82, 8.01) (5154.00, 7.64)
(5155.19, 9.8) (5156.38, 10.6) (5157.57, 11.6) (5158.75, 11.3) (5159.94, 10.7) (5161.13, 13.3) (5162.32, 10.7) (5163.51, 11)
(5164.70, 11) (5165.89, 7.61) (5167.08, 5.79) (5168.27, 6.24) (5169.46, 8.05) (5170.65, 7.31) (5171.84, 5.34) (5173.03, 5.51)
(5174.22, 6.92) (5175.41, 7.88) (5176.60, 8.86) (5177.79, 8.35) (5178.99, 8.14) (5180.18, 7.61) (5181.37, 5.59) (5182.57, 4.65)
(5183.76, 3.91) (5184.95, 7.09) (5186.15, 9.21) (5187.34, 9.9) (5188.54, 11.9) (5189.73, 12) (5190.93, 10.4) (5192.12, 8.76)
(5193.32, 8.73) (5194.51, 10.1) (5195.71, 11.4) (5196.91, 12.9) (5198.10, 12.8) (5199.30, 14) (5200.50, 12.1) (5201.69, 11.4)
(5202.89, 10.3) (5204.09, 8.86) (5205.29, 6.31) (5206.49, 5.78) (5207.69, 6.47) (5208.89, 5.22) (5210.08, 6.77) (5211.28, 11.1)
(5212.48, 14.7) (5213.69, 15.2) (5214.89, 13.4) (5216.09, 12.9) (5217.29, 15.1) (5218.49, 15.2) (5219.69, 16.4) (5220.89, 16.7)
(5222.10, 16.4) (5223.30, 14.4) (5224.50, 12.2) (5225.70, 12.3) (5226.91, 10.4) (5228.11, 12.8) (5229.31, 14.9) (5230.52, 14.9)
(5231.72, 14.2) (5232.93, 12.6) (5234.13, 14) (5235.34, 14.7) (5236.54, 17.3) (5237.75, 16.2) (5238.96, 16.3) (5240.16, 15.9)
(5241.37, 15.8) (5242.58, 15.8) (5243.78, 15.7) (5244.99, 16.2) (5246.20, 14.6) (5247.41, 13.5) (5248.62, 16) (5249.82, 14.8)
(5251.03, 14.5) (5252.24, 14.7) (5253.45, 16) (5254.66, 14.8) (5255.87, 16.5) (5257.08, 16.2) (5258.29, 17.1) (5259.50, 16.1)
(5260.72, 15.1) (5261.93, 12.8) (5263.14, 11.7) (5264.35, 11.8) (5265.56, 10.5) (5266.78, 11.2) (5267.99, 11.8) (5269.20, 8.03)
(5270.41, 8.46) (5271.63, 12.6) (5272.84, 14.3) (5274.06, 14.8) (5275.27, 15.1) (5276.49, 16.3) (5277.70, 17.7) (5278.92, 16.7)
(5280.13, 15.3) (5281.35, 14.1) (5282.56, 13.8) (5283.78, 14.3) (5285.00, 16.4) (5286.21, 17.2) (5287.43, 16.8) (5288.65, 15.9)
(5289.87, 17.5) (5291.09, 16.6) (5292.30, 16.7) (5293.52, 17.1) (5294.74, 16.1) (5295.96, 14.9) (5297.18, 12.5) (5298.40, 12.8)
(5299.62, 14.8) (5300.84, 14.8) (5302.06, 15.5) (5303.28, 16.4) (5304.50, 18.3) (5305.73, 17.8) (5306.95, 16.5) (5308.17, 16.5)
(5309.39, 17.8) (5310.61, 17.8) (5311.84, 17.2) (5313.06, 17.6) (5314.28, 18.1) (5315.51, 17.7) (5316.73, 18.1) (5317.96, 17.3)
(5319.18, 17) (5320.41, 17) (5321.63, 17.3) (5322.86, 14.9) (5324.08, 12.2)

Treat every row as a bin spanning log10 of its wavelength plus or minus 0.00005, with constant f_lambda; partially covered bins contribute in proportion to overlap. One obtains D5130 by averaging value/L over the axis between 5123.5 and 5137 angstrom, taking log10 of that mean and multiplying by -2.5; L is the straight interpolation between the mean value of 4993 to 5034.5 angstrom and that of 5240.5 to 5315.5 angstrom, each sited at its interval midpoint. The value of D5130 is 0.298 mag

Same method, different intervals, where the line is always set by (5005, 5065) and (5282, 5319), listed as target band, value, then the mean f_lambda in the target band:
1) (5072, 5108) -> 0.18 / 10.2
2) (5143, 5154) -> 0.39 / 9.27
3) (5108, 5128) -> 0.23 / 10.3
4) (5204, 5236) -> 0.19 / 12.4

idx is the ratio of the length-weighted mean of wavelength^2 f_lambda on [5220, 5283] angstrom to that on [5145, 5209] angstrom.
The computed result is 1.6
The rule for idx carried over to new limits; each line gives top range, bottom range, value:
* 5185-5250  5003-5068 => 1.24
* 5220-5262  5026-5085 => 1.49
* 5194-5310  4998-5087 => 1.41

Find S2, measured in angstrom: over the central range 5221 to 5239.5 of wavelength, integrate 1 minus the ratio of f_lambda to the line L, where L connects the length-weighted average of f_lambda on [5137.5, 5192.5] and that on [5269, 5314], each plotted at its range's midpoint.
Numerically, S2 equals -2.9 angstrom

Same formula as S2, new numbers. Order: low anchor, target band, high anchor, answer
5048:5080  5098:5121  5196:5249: 2.8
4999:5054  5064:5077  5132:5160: 0.5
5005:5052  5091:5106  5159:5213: -0.2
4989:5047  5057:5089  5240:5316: 3.6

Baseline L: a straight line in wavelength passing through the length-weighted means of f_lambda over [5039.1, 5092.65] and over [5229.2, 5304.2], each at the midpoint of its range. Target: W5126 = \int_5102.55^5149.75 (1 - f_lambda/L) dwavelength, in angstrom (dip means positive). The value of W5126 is 7.3 angstrom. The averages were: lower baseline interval 10.7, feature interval 10.1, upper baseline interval 14.8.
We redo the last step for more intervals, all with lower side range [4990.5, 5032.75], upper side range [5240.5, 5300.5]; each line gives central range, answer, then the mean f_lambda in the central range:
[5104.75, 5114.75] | 2.3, 9.68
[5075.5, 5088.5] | 2.1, 10.2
